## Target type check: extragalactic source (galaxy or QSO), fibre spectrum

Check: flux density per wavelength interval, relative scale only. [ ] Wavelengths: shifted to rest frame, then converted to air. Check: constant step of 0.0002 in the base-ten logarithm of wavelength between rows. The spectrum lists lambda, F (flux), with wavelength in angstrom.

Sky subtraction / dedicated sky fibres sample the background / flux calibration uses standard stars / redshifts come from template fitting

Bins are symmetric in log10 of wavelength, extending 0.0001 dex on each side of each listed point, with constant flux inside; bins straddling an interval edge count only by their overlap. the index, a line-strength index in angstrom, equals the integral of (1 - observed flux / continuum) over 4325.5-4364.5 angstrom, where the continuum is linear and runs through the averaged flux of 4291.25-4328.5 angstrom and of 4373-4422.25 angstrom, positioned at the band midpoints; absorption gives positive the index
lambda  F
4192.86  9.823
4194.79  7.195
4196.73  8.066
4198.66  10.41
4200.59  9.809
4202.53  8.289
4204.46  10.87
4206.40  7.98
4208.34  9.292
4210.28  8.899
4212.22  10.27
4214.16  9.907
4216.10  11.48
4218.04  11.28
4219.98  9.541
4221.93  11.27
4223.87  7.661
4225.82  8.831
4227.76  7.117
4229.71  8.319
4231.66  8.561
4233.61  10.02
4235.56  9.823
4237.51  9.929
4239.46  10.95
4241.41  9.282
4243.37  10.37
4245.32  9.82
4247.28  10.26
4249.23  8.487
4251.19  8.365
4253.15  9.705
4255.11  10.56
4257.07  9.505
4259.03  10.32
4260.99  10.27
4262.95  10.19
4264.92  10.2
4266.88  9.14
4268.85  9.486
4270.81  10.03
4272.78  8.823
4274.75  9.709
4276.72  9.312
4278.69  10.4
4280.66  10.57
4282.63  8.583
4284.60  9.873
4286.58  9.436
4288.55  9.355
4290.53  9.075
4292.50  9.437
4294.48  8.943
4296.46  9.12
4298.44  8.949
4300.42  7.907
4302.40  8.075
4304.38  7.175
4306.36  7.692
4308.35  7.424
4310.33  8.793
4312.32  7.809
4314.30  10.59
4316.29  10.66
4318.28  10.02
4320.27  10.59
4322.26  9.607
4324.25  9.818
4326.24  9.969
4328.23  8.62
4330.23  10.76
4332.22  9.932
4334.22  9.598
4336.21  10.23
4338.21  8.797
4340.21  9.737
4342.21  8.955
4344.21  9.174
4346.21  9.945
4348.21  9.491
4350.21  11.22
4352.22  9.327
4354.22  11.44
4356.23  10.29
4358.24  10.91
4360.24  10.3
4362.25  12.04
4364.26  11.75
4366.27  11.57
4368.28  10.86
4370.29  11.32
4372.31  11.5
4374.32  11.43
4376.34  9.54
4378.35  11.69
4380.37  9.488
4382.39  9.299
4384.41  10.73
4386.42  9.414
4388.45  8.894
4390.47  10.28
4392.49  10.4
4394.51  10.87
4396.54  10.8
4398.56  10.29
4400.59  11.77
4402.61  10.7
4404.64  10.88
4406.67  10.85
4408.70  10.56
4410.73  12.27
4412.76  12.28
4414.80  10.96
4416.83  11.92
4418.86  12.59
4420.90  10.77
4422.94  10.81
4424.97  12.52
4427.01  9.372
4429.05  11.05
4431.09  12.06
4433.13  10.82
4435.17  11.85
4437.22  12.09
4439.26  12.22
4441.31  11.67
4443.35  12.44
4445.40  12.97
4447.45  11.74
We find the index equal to -1.45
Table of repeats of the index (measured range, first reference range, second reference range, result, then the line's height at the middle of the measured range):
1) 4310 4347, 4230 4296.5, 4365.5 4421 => 2.05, 10.2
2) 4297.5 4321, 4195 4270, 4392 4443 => 3.45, 10.3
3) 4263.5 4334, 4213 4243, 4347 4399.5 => 5.35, 10.1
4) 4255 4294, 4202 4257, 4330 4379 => 0.76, 9.88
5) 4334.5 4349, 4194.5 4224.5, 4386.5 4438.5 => 1.48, 10.6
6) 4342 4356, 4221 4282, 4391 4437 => 0.73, 10.6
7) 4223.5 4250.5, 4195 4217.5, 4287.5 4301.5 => 0.15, 9.33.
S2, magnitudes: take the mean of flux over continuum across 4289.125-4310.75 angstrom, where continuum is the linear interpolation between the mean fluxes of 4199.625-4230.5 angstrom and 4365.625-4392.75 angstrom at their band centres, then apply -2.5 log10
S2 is 0.18 mag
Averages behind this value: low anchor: 9.43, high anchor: 10.4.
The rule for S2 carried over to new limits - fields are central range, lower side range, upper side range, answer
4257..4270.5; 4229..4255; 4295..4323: -0.06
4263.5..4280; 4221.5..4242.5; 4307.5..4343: -0.04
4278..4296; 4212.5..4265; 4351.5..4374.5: 0.08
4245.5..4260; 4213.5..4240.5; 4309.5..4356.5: 0.01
